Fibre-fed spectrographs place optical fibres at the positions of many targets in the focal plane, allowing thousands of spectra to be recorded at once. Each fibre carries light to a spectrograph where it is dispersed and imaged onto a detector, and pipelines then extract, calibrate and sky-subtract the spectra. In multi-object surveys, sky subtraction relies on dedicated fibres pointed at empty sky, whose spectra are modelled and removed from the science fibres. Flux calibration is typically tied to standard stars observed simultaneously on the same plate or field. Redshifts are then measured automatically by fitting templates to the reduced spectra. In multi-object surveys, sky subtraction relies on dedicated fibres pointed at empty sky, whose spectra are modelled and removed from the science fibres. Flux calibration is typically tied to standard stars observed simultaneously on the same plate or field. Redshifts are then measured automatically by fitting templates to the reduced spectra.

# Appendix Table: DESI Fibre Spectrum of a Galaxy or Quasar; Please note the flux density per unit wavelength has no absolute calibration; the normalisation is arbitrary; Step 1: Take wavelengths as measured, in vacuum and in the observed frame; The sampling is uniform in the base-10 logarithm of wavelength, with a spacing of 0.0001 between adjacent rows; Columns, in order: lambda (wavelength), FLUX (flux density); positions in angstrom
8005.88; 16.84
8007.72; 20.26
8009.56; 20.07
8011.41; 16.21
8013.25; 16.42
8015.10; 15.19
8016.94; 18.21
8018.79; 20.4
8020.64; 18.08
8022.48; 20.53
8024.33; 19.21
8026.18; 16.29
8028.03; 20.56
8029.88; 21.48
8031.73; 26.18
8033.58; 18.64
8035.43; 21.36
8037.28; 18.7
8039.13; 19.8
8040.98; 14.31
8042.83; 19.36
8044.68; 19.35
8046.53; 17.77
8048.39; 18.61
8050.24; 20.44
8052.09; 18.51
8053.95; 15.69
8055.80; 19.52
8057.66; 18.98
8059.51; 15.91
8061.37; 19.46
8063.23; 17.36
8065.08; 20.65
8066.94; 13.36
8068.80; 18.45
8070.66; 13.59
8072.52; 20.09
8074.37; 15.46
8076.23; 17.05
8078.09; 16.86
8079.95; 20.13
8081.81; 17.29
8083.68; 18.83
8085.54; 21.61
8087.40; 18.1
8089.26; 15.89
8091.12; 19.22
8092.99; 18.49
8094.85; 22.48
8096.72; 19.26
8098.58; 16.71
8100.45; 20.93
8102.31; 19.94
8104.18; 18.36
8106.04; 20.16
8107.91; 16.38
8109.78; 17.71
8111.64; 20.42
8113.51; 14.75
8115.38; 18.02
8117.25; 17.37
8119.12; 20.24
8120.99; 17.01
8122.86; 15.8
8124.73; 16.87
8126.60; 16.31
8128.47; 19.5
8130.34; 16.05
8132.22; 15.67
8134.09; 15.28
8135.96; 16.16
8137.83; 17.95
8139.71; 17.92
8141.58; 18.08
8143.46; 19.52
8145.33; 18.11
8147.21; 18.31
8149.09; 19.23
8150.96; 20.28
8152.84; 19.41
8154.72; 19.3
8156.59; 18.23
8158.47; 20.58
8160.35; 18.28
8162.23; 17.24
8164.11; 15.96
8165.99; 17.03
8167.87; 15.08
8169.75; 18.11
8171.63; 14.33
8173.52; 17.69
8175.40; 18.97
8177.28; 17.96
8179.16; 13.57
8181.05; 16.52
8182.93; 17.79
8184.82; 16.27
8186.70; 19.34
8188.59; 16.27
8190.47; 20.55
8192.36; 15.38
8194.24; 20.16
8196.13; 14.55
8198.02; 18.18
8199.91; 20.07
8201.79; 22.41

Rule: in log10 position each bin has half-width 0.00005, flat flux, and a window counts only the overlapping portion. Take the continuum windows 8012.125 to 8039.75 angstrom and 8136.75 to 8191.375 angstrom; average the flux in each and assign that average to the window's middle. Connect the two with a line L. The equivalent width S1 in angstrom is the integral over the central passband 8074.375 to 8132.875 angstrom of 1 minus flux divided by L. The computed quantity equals 1.19 angstrom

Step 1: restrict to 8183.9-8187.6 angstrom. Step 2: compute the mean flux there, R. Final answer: 17.8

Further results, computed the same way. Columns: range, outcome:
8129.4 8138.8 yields 16.2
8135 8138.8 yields 17.1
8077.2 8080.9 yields 18.5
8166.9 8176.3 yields 16.8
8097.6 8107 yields 19.2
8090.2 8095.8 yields 20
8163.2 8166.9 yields 16.5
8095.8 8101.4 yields 19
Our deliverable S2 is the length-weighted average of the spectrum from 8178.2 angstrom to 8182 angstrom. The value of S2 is 15.1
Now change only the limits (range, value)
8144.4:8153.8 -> 19.1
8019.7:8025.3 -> 19.2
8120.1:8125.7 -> 16.6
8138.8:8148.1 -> 18.4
